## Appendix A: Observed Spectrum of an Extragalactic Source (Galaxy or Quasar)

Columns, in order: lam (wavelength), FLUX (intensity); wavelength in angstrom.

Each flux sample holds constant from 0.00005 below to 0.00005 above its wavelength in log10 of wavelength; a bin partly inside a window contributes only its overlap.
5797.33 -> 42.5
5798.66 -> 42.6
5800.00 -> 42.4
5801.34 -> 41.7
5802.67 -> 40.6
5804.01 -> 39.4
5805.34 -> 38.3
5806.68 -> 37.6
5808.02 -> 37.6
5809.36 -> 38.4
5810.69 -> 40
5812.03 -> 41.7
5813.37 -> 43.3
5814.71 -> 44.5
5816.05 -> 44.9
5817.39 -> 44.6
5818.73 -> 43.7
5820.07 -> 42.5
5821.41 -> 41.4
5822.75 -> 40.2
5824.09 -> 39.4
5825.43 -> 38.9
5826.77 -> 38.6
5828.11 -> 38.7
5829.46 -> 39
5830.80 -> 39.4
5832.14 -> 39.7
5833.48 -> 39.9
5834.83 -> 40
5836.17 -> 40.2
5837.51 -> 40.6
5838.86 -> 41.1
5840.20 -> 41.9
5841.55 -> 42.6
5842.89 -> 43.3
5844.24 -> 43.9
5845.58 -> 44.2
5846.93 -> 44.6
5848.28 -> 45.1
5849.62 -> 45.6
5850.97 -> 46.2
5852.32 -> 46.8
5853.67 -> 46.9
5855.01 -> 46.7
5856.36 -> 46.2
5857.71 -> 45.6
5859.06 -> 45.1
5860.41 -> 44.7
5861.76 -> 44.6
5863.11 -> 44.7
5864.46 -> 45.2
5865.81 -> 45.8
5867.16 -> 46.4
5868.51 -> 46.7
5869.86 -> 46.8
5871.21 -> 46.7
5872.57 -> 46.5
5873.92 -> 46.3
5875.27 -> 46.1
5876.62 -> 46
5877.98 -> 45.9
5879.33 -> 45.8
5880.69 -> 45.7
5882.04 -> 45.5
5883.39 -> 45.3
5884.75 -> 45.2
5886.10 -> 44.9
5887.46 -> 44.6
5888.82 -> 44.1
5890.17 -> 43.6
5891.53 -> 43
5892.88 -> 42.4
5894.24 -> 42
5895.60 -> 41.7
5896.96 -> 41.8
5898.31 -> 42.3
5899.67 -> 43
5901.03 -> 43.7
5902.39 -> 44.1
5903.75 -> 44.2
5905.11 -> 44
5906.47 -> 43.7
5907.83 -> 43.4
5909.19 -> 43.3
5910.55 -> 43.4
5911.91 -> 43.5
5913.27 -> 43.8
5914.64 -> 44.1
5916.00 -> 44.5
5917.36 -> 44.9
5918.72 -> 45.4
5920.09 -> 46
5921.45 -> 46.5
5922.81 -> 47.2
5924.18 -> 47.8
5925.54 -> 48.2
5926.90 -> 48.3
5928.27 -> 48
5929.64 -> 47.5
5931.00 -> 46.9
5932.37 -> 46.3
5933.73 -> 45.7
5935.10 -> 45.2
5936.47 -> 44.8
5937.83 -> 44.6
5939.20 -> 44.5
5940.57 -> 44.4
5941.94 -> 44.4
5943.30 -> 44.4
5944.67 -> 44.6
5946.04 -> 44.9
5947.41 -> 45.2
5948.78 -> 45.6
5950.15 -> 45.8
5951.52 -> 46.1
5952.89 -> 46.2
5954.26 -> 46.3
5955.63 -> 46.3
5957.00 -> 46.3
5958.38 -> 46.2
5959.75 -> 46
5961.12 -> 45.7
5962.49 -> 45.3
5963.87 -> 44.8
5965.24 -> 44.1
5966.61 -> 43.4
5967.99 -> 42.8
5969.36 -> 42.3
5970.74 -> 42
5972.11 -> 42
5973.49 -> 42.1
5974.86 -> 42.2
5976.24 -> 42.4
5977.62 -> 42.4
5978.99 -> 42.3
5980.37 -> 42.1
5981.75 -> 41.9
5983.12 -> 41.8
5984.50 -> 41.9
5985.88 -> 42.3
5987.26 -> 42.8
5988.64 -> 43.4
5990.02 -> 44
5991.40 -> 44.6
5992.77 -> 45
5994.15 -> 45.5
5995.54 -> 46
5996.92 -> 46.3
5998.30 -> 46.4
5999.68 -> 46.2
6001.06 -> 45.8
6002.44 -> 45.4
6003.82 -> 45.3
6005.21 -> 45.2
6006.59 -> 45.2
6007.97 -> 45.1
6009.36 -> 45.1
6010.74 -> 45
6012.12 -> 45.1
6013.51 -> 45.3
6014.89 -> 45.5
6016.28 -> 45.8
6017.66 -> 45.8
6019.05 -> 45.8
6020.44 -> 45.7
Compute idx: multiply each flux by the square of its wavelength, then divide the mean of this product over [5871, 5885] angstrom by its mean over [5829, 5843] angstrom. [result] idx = 1.15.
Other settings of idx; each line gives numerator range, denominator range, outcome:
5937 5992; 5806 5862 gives 1.09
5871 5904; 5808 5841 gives 1.11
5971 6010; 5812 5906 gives 1.05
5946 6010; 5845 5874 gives 1.01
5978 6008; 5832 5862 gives 1.06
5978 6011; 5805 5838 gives 1.16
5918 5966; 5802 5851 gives 1.15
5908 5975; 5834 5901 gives 1.04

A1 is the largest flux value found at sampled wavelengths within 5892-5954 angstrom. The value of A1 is 48.3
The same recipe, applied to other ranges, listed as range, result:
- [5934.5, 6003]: 46.4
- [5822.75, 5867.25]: 46.9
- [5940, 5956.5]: 46.3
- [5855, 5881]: 46.8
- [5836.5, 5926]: 48.2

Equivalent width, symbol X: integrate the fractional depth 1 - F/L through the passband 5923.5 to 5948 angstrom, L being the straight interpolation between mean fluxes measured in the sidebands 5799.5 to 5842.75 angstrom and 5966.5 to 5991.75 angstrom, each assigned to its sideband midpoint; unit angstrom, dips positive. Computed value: -2.2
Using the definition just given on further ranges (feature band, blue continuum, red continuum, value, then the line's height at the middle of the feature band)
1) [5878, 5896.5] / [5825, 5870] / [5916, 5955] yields 0.15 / 44.5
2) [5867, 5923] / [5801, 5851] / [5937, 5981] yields -2.22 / 42.9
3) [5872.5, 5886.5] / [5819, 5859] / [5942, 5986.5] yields -0.91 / 43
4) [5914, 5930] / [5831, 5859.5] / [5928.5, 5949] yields -0.54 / 45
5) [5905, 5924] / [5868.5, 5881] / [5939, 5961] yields 0.49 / 45.8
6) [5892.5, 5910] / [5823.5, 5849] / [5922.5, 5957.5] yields 0.44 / 44.2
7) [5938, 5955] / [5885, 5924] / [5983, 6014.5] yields -0.33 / 44.3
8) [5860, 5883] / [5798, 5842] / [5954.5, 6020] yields -2.19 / 41.9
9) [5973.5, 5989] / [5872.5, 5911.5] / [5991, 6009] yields 1.03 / 45.3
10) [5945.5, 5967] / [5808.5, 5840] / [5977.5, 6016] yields -0.96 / 43.6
